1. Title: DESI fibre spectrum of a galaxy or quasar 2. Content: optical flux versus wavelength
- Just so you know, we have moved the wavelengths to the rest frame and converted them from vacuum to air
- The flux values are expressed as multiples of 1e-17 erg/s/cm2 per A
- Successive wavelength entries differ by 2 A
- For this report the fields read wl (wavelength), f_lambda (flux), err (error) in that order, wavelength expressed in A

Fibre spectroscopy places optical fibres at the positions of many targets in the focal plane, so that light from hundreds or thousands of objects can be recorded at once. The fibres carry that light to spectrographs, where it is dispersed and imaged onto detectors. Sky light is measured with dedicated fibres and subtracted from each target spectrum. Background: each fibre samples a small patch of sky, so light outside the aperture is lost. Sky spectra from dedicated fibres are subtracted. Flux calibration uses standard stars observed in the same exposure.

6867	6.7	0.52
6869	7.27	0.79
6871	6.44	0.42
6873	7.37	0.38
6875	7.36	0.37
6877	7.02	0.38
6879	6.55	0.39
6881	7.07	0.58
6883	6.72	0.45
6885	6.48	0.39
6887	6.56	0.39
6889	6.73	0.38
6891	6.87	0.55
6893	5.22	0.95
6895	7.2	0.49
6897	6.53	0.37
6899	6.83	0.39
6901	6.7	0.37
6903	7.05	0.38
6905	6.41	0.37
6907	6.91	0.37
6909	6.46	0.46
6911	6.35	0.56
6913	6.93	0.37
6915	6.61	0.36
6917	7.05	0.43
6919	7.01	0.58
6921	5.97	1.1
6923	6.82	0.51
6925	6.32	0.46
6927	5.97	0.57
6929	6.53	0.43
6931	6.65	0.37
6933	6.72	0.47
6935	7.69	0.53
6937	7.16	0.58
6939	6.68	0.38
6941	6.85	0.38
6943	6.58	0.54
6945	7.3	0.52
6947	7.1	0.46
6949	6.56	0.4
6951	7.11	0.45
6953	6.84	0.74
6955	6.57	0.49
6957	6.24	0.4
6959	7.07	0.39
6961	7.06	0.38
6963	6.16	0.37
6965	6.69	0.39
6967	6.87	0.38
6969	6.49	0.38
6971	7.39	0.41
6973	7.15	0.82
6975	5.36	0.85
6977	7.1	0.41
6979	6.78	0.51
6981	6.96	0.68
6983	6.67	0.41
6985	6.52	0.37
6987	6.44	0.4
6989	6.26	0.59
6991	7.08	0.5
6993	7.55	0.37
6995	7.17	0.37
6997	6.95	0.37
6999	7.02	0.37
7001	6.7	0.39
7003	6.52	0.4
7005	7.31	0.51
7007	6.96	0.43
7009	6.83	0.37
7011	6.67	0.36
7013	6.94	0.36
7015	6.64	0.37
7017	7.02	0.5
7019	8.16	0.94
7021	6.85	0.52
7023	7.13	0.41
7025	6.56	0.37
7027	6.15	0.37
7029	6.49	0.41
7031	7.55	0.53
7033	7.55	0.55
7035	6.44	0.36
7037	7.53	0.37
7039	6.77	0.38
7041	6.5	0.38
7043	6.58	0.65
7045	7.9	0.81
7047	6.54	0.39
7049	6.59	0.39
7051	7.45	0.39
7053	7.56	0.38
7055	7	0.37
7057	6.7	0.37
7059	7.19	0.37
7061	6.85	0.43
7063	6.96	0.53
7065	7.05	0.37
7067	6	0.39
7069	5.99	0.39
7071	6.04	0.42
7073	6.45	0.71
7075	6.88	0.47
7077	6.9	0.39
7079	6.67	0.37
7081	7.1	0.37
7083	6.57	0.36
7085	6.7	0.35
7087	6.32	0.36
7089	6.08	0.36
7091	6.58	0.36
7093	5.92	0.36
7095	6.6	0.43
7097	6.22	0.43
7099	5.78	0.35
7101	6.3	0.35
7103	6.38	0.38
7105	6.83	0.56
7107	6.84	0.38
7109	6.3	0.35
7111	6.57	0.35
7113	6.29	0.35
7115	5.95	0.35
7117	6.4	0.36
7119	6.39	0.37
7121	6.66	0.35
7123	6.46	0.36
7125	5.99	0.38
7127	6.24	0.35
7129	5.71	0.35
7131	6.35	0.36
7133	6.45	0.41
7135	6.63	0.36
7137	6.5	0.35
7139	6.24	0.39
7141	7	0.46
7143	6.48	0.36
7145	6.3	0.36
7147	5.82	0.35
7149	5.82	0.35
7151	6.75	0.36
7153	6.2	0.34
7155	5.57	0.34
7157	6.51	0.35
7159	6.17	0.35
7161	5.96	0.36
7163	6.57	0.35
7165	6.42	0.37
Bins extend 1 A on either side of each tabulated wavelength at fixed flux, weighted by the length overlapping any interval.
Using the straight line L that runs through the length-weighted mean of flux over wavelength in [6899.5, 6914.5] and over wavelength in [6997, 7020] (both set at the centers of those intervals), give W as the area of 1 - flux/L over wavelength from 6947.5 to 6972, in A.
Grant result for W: 0.3 A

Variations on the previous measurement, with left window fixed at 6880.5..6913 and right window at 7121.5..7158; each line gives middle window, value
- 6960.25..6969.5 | -0.17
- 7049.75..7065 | -1.64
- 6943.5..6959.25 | -0.66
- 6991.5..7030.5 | -2.82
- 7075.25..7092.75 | -0.64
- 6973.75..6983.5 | -0.10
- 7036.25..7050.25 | -1.07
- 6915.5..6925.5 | -0.07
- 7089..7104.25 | 0.23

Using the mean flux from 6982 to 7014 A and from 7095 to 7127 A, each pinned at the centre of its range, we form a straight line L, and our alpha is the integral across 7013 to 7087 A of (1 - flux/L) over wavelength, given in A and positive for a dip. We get -2.57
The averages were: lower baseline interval 6.85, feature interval 6.86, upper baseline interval 6.36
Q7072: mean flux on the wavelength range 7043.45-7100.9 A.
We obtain 6.66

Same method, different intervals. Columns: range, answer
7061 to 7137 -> 6.43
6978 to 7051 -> 6.9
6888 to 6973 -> 6.73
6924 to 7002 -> 6.78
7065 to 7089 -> 6.52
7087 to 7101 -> 6.21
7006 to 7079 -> 6.87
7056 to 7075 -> 6.6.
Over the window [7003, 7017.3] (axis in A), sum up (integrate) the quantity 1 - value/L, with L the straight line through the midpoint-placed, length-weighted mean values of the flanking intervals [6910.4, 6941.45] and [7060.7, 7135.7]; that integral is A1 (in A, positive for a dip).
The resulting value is -0.67 A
